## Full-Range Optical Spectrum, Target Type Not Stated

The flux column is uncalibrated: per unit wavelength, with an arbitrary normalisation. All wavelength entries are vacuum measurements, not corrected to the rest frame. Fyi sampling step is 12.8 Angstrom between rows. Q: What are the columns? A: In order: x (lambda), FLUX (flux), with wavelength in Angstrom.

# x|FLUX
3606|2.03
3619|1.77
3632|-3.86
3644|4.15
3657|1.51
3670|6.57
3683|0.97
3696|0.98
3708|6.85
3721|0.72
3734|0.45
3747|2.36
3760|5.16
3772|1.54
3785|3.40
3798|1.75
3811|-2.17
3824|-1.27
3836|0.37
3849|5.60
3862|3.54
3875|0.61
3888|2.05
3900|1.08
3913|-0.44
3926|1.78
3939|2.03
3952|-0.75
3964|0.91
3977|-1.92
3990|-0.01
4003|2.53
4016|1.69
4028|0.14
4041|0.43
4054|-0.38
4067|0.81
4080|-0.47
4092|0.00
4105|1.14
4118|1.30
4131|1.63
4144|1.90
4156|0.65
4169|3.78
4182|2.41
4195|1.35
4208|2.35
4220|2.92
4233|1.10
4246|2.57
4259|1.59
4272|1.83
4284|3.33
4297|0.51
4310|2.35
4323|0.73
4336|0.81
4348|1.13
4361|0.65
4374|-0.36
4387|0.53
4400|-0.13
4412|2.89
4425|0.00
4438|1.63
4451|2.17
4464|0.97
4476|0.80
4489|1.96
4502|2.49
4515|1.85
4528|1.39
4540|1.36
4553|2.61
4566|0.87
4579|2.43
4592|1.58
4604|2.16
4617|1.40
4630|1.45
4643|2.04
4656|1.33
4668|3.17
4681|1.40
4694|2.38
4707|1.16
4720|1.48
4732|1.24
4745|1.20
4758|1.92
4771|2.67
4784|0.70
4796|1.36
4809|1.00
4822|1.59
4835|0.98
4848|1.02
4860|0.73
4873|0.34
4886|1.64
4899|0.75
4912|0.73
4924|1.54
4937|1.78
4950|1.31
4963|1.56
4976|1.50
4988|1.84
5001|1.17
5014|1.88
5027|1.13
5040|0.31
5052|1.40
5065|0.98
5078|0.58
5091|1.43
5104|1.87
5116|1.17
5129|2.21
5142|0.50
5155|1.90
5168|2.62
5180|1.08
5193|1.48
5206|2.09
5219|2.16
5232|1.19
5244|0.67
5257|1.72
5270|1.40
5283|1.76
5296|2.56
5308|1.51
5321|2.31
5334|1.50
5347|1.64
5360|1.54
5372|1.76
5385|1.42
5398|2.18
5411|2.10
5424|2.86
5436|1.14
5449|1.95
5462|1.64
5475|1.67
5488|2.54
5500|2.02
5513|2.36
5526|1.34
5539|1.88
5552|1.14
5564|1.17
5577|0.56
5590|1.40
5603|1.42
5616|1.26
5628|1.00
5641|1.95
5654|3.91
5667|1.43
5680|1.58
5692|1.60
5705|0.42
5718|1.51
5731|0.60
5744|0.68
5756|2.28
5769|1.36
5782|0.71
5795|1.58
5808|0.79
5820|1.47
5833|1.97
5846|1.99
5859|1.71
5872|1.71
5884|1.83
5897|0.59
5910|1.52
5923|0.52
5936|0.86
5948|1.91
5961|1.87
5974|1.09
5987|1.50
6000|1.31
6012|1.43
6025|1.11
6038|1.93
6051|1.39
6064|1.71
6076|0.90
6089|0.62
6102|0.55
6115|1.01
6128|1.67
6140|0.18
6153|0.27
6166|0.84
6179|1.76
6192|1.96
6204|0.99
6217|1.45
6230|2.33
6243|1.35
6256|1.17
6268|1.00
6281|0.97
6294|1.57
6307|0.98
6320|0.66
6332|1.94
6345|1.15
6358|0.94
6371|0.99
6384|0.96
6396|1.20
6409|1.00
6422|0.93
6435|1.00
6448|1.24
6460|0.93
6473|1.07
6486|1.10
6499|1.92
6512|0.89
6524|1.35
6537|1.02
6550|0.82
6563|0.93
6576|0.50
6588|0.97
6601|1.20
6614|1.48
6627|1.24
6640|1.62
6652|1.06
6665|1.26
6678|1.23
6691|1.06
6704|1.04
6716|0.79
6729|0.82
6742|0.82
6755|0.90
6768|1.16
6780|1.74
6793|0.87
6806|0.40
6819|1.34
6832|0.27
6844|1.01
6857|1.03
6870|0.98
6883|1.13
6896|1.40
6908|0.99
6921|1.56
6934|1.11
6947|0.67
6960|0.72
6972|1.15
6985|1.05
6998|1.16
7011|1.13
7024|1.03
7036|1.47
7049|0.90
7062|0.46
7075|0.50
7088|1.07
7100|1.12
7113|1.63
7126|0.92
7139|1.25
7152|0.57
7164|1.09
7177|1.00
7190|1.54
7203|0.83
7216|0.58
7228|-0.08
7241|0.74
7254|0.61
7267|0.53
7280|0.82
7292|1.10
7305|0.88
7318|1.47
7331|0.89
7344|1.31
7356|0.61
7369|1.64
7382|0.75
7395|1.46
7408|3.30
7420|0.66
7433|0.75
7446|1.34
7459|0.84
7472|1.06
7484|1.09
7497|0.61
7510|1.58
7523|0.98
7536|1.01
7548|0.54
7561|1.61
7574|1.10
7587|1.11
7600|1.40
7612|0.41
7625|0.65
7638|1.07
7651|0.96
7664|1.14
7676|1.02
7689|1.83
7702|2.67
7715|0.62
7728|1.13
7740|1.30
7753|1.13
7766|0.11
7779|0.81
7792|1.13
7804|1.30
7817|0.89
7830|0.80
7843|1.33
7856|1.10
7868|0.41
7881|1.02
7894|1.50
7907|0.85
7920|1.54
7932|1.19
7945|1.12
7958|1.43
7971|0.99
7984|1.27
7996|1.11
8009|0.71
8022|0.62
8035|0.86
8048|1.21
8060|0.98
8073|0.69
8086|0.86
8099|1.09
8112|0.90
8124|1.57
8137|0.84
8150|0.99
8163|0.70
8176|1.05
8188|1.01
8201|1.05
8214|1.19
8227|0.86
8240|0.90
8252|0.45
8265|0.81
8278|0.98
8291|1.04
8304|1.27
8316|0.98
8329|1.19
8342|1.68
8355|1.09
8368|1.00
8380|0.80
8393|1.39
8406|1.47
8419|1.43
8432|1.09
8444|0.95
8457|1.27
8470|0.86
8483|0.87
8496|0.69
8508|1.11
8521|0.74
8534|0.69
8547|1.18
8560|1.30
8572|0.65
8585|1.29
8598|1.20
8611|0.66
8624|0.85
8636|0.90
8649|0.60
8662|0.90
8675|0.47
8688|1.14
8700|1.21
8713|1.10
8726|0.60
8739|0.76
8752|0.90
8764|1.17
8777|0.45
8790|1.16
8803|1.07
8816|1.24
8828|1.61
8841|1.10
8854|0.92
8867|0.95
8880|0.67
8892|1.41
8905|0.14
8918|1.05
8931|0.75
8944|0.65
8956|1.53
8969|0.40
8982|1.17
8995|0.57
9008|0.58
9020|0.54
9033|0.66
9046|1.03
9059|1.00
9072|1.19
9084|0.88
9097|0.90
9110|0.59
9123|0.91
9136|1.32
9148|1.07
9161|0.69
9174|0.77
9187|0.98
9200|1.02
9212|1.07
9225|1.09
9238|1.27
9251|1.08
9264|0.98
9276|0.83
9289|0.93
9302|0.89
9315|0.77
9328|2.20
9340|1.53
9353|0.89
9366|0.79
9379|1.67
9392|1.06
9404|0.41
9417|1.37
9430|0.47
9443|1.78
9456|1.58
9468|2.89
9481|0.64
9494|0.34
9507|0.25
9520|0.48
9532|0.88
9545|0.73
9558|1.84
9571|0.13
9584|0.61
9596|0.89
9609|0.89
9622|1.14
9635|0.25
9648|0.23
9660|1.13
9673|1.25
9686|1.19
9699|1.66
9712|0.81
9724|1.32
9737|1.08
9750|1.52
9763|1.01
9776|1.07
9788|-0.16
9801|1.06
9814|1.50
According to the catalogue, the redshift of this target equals 0.13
